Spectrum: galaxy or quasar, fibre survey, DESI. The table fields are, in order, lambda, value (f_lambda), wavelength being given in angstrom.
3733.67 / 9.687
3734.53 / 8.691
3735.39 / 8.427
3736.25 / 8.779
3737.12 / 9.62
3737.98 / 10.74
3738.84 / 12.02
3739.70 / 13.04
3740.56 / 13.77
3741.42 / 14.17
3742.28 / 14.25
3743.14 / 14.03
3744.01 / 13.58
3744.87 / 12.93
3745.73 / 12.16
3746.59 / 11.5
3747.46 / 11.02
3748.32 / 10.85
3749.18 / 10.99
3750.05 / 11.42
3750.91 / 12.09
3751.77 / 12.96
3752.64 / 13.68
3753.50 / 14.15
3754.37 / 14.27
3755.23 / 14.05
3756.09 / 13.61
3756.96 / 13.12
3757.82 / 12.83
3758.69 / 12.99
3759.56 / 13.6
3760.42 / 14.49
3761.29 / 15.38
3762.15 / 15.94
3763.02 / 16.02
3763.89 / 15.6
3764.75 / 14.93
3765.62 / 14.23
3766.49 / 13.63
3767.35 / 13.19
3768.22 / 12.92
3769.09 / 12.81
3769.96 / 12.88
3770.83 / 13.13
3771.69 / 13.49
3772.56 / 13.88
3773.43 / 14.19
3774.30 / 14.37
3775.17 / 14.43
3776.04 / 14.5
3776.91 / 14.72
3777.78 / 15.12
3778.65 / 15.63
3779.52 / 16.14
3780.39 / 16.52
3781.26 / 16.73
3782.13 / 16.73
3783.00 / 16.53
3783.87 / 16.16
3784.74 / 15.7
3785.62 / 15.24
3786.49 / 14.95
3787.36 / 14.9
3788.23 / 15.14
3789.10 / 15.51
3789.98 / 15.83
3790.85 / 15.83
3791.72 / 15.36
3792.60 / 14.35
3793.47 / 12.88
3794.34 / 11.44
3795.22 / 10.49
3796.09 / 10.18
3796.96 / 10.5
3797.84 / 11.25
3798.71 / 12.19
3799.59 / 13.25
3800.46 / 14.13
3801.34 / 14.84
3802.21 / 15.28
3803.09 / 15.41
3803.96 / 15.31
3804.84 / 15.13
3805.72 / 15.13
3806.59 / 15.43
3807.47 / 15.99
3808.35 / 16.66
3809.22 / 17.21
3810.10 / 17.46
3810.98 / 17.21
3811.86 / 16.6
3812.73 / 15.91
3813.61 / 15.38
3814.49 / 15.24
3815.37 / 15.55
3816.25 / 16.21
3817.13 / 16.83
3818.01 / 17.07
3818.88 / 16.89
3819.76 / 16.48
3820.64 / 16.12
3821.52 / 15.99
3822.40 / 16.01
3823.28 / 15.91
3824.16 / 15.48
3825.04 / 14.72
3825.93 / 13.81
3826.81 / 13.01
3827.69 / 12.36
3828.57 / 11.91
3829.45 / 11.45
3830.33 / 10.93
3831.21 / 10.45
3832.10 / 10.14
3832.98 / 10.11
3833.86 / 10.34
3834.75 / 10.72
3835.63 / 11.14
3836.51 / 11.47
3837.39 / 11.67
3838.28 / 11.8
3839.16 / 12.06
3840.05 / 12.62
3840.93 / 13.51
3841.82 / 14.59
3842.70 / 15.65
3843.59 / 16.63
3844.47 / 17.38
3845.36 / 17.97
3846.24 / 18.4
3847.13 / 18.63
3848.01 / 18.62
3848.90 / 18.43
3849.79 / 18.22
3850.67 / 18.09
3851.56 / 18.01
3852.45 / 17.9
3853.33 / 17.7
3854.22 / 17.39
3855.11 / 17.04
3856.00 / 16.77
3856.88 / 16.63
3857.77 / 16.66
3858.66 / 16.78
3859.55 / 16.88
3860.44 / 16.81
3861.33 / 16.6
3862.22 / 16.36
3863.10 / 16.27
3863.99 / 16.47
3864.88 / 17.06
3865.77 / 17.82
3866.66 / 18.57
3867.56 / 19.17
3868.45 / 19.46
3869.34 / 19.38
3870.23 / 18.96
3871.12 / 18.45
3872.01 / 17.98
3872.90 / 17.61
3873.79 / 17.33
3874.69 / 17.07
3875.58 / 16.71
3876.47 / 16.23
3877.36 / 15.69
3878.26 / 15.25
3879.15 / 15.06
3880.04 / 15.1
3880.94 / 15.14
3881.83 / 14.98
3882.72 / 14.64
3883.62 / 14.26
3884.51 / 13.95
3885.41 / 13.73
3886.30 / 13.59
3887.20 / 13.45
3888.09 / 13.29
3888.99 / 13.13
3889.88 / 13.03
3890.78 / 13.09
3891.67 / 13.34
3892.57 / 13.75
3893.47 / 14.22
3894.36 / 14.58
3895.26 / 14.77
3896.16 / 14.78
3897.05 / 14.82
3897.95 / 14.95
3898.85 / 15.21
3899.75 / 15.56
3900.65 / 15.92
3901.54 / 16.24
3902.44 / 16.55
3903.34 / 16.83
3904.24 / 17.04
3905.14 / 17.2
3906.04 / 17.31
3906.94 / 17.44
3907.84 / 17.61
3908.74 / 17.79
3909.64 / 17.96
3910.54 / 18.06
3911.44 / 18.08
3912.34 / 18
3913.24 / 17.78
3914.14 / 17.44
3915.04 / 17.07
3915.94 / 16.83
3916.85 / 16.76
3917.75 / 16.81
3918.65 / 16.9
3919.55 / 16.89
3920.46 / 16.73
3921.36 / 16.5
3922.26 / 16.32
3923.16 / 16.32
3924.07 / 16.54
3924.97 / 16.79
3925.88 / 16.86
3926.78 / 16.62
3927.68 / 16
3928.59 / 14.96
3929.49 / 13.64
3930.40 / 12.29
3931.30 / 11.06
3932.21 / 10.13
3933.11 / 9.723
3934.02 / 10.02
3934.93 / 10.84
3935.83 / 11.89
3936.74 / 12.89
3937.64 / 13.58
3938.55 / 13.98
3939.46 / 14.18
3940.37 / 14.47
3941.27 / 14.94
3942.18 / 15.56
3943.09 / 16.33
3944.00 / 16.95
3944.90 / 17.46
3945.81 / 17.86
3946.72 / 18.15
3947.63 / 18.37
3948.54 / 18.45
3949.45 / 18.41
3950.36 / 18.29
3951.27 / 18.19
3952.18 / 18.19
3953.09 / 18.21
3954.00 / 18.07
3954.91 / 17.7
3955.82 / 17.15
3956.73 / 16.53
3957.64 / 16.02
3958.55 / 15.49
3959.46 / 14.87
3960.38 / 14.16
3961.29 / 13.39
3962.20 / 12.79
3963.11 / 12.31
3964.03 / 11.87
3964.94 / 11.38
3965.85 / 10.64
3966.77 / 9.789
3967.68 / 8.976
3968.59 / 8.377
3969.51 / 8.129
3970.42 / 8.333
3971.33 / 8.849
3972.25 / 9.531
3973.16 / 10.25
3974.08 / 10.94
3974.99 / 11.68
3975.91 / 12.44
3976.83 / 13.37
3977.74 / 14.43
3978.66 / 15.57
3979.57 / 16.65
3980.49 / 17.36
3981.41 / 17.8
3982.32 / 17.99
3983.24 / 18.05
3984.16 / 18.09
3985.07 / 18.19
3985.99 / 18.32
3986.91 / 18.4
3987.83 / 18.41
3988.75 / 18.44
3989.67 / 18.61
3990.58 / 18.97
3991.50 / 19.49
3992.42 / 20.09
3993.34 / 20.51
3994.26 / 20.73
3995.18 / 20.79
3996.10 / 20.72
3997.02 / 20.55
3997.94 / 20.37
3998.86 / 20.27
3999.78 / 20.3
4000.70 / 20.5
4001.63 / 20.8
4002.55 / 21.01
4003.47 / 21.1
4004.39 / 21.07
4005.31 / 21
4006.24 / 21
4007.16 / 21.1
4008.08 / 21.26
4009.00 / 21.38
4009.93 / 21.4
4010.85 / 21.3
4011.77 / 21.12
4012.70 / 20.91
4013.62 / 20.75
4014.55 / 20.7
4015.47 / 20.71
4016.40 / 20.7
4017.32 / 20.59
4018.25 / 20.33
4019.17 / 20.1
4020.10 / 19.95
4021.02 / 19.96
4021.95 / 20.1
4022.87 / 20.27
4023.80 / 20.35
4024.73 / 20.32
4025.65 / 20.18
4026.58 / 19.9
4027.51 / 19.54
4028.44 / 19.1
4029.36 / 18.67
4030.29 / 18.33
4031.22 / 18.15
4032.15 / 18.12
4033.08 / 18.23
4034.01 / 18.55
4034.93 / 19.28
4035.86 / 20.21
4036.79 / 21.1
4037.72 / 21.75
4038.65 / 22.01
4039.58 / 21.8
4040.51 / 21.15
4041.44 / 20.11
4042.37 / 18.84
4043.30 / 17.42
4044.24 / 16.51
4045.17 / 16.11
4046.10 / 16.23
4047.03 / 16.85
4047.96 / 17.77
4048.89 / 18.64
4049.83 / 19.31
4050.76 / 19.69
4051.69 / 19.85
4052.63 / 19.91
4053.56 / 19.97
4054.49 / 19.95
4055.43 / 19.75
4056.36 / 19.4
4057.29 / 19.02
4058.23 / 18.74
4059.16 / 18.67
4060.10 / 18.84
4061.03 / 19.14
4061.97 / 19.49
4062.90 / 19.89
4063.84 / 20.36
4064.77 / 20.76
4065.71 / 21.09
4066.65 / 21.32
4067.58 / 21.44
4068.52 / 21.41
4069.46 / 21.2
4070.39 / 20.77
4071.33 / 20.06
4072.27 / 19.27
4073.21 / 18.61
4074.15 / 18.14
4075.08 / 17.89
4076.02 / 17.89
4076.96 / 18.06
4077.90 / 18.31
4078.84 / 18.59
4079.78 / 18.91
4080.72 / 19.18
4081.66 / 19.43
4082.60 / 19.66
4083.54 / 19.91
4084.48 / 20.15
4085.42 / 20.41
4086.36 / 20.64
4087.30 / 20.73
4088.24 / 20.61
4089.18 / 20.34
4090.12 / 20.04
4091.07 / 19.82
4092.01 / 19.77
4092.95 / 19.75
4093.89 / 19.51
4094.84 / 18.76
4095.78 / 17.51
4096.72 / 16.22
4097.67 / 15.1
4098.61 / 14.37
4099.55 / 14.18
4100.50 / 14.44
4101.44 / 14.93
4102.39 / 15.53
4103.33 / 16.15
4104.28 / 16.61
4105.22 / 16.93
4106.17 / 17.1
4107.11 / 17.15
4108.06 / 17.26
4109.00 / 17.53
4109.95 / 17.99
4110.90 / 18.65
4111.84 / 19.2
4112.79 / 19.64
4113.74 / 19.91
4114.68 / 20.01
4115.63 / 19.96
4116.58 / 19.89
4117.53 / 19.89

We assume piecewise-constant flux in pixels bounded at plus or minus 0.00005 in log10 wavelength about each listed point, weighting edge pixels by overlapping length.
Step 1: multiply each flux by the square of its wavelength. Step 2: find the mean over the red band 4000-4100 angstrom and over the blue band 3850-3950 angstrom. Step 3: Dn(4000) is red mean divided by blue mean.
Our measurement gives 1.3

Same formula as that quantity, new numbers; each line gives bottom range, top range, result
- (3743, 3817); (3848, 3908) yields 1.19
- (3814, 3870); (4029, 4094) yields 1.40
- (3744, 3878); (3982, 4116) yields 1.45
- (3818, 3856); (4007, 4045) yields 1.49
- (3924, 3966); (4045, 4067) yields 1.35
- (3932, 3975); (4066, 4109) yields 1.43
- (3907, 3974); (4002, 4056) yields 1.40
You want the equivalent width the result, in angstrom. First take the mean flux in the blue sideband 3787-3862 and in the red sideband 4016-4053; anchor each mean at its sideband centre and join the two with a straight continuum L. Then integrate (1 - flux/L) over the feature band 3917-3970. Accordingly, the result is 8.1 angstrom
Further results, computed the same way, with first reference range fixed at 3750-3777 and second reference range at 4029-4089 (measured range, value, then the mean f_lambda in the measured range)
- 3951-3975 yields 6.25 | 13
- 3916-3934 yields 1.95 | 15.1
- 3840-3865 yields -2.27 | 17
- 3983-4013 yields -3.05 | 20.1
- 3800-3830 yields -1.12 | 15.4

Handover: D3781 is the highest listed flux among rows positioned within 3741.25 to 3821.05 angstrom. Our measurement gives 17.46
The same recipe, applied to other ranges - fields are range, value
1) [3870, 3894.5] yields 18.96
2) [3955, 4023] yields 21.4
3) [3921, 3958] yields 18.45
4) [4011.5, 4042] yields 22.01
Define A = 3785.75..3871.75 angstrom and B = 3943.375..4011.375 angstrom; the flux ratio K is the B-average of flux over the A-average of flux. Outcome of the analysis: 1.1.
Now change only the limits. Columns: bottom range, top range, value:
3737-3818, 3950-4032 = 1.23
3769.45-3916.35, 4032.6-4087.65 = 1.26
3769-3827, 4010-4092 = 1.31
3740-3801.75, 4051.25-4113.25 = 1.35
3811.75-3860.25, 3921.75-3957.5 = 1.03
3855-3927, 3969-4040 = 1.15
